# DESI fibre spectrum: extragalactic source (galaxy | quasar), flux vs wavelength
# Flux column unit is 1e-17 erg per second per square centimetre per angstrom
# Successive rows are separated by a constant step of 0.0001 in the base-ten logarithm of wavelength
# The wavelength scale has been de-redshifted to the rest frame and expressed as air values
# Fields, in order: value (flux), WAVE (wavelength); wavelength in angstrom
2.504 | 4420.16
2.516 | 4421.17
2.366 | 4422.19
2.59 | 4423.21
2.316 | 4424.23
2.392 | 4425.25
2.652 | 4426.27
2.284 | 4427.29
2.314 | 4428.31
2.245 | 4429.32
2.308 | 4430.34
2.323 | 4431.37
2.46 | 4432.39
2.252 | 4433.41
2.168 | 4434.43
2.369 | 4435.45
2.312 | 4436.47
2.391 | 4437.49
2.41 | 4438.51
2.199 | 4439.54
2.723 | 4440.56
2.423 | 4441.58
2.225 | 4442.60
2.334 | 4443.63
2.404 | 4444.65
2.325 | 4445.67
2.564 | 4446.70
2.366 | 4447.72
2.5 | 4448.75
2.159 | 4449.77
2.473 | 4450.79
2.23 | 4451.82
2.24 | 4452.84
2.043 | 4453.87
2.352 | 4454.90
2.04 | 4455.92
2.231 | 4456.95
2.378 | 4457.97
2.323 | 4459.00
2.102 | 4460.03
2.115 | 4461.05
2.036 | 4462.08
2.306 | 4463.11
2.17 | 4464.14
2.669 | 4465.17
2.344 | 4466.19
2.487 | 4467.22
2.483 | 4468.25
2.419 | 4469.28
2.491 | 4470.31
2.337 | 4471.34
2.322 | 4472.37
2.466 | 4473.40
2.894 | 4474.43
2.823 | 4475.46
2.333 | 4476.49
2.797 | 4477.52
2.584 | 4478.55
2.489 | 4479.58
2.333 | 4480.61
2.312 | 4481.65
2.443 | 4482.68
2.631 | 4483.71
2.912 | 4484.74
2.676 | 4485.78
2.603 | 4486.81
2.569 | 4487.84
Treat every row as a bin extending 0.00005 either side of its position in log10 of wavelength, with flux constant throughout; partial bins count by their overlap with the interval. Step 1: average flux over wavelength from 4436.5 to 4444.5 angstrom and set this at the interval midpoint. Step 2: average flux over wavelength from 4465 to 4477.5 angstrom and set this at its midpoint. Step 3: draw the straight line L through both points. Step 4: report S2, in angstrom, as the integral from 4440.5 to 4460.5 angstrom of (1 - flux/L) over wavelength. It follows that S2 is 0.9 angstrom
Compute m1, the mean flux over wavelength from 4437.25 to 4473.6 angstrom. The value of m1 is 2.33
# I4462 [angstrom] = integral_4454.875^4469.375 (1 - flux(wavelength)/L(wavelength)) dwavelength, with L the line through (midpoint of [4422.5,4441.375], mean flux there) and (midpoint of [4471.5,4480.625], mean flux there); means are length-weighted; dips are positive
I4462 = 1.2 angstrom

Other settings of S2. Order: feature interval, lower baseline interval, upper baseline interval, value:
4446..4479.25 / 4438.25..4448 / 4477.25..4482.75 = 0.9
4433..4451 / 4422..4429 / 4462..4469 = 0.3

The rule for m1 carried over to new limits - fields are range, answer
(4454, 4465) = 2.21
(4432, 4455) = 2.34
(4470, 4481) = 2.54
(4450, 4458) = 2.24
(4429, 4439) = 2.32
